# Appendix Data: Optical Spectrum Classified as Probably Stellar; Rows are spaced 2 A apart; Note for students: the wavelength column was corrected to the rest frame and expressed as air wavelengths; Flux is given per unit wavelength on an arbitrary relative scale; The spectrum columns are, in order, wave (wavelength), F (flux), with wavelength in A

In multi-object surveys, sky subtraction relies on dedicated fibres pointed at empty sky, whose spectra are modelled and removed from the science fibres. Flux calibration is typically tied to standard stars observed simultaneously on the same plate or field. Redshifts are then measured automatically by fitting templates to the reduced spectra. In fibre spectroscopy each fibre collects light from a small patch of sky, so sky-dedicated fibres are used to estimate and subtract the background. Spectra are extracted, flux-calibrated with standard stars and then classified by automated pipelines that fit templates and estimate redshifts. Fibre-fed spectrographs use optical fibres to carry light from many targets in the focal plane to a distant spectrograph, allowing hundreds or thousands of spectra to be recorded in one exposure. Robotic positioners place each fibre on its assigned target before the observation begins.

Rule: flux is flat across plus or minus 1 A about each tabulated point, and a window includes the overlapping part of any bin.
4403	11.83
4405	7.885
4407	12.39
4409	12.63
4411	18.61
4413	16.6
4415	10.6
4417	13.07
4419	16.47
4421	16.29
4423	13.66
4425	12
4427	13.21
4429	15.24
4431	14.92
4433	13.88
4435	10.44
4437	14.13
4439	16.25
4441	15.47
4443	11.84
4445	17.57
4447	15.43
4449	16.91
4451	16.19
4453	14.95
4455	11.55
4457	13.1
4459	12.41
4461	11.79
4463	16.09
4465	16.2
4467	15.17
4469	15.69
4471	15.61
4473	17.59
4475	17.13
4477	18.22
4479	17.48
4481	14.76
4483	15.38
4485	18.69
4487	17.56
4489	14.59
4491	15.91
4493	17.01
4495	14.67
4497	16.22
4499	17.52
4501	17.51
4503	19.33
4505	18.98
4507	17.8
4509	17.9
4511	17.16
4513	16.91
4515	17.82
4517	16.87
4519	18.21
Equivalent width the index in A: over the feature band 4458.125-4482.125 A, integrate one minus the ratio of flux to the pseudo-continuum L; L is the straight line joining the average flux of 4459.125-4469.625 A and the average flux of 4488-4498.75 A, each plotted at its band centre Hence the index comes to -1.2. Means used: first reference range 14.7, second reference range 15.8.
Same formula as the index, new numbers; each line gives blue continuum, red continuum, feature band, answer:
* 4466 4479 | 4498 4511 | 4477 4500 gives 1.2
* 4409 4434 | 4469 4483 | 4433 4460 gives 2.0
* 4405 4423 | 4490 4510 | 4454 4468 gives 1.9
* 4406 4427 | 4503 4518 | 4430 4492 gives 2.4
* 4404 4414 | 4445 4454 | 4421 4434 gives 0.6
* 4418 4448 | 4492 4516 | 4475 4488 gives -0.4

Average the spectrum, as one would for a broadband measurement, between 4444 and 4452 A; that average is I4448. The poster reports 16.5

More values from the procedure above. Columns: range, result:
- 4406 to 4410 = 12.5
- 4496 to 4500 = 16.9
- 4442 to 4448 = 14.9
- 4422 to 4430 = 13.5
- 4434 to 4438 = 12.3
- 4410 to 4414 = 17.6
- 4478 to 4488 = 16.8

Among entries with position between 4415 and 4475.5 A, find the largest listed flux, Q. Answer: 17.59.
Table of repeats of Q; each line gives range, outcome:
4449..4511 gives 19.33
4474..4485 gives 18.69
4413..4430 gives 16.6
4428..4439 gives 16.25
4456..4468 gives 16.2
